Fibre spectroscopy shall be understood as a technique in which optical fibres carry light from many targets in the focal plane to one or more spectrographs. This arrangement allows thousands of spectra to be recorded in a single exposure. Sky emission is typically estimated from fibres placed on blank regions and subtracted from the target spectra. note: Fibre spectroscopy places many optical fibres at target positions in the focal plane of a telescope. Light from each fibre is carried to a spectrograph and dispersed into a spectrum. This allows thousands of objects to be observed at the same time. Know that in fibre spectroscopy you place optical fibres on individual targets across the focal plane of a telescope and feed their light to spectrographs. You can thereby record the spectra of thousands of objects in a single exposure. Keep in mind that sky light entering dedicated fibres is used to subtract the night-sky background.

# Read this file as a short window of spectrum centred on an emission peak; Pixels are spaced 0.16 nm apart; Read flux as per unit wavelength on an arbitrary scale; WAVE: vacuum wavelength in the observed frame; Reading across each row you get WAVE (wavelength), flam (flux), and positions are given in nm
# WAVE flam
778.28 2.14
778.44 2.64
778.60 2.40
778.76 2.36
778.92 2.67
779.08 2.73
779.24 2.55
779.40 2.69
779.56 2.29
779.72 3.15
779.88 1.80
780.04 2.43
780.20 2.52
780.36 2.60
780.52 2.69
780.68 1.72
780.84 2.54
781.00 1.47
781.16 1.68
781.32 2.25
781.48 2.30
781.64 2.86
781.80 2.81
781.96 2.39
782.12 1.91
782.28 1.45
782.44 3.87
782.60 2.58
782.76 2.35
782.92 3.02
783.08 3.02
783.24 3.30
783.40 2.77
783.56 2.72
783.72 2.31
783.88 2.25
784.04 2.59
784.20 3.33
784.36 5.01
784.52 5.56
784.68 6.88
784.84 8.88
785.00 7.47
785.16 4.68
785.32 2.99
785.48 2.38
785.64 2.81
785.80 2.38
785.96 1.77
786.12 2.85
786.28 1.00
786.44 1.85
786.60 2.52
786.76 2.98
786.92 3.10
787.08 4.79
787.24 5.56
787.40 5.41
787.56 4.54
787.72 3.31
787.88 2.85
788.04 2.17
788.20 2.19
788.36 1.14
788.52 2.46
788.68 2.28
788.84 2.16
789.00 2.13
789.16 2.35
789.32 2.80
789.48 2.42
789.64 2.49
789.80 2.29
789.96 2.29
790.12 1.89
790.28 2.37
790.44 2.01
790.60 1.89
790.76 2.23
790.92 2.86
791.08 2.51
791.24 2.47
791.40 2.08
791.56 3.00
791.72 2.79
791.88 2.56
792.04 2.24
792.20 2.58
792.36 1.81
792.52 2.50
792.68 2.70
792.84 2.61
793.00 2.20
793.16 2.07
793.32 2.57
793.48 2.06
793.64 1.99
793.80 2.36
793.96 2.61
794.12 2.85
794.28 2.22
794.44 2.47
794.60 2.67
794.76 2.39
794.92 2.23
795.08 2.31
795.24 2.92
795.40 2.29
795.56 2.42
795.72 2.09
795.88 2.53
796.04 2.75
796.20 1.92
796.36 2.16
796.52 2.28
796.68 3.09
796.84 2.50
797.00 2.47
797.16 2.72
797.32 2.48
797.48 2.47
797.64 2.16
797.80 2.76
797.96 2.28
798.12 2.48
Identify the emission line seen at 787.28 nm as [N II] 6583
